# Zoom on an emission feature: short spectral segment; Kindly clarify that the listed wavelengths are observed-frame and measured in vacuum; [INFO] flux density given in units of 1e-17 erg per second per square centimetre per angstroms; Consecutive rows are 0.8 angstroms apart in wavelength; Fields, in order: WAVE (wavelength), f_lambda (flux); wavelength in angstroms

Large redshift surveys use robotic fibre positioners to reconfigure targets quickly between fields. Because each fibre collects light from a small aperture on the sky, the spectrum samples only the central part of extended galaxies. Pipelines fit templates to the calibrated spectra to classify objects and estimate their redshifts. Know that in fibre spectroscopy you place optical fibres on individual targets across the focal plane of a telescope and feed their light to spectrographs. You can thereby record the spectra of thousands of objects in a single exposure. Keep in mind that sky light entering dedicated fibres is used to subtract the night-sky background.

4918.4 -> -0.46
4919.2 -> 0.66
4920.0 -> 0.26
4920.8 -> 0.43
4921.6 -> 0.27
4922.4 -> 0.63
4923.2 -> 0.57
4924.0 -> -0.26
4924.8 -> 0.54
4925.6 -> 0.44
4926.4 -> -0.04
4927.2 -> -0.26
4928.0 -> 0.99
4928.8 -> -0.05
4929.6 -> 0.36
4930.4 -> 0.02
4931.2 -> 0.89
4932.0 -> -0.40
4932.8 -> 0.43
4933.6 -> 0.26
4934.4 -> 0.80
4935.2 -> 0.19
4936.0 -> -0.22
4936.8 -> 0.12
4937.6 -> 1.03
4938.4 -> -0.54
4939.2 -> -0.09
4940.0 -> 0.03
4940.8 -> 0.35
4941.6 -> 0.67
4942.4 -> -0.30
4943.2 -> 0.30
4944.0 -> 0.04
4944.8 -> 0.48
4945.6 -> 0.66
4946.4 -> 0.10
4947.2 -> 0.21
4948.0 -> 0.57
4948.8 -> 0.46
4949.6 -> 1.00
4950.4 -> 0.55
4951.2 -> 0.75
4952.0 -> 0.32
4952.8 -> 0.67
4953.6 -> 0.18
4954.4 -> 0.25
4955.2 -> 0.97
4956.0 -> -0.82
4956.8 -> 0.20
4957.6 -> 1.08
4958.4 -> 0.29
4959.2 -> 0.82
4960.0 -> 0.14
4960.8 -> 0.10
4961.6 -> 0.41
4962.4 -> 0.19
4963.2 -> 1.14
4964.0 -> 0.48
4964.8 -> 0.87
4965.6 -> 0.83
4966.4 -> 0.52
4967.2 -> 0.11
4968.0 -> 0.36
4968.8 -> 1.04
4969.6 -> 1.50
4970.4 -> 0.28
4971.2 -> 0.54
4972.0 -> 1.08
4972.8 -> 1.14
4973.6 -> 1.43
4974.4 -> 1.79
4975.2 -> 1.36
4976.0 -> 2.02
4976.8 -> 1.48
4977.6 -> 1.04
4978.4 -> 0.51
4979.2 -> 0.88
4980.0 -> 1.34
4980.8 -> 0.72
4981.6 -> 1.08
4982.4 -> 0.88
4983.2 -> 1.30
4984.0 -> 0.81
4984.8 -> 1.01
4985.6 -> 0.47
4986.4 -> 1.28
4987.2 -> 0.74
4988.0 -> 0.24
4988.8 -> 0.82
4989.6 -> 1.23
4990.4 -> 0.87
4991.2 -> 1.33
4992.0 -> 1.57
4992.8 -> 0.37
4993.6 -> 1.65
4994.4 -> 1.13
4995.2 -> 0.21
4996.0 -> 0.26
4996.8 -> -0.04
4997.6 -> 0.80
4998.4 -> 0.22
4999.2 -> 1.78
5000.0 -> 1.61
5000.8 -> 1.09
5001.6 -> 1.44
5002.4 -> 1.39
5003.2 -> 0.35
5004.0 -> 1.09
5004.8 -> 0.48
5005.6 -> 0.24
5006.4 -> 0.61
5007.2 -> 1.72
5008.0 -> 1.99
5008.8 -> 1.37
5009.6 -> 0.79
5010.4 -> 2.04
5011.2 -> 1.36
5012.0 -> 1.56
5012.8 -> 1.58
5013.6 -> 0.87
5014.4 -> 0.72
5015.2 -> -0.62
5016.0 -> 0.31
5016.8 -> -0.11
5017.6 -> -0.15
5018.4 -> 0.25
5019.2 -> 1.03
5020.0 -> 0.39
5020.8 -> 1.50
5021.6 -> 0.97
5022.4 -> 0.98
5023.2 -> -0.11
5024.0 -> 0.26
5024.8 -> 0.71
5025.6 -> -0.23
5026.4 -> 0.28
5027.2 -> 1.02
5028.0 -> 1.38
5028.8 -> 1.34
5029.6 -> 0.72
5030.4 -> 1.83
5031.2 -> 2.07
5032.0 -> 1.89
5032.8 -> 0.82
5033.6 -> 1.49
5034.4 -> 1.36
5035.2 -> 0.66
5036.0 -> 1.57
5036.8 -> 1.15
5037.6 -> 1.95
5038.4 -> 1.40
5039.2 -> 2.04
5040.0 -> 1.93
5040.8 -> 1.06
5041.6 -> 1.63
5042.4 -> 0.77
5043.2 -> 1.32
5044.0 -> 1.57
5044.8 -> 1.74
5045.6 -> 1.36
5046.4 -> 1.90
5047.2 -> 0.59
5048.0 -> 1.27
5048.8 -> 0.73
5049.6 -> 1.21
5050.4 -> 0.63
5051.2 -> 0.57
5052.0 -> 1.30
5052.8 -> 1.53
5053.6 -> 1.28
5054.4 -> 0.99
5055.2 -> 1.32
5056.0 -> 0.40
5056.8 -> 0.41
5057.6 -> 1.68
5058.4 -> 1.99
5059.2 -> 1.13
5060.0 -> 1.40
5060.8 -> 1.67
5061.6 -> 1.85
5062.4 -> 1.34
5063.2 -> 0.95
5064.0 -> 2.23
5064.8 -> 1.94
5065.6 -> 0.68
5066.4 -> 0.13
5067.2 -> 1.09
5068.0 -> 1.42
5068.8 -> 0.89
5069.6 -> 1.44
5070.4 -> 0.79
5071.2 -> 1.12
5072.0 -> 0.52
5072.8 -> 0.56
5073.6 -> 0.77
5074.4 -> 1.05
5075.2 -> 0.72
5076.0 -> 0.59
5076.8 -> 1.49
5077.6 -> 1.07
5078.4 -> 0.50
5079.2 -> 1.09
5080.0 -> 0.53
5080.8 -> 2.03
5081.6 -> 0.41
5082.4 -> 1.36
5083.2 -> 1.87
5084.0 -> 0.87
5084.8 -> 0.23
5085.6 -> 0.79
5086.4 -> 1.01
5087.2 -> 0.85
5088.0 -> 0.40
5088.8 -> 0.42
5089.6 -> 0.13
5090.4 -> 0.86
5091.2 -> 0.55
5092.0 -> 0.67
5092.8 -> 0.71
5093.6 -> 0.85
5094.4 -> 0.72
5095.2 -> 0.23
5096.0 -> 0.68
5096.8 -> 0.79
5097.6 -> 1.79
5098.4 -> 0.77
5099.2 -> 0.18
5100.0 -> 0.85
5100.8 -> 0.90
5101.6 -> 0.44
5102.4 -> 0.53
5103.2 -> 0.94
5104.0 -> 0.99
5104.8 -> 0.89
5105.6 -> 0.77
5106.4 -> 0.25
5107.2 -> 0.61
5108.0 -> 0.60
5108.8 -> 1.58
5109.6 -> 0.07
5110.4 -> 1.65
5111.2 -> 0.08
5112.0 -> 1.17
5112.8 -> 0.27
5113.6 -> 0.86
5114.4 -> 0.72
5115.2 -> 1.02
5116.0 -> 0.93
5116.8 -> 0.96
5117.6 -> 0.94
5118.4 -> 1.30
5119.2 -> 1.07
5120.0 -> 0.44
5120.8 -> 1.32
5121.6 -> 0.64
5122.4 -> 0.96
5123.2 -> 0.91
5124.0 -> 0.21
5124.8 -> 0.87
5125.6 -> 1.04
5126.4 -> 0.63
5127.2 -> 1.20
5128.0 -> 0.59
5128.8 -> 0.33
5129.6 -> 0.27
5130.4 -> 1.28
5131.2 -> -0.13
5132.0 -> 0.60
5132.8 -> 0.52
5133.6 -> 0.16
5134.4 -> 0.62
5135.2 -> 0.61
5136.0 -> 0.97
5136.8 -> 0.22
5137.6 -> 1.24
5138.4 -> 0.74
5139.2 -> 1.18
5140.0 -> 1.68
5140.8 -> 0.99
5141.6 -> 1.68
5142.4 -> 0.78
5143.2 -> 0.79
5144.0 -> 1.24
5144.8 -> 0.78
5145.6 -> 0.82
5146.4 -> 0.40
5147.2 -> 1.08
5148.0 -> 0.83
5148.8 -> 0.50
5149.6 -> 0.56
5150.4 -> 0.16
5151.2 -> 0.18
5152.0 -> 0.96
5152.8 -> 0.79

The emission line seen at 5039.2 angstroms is C IV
